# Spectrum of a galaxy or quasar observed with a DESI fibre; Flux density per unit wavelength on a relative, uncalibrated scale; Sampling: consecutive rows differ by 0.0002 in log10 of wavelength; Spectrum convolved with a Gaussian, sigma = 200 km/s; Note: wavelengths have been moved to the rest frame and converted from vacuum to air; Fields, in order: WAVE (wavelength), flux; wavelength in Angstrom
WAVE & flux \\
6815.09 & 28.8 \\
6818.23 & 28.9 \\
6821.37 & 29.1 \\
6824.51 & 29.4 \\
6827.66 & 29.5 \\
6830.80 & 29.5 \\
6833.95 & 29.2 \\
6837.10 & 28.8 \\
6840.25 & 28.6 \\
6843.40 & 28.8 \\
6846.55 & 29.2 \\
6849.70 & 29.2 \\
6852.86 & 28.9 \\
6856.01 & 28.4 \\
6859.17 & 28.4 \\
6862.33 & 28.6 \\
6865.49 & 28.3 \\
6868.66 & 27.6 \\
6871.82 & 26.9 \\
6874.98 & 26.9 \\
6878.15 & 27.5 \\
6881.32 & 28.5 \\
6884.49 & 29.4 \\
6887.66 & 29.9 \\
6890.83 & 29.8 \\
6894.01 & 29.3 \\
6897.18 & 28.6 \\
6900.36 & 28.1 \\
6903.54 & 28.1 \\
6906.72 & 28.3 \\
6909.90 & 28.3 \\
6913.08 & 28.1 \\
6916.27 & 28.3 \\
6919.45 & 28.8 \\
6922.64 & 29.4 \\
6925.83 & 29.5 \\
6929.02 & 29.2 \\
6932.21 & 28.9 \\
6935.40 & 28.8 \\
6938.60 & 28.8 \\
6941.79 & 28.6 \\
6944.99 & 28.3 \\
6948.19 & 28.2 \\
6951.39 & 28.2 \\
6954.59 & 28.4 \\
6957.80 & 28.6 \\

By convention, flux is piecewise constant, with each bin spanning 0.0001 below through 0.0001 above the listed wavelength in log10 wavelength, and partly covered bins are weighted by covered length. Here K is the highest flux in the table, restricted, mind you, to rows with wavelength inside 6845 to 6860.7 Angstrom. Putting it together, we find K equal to 29.2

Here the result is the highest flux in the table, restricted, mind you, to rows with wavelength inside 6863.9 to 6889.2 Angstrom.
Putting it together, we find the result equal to 29.9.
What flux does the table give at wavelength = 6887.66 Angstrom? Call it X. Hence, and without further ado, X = 29.9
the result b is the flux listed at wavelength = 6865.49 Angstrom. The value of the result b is 28.3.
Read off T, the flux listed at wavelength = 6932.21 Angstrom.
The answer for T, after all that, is 28.9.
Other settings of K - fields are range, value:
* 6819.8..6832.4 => 29.5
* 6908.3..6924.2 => 29.4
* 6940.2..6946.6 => 28.6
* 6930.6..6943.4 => 28.9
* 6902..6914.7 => 28.3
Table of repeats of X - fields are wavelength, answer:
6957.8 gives 28.6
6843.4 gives 28.8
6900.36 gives 28.1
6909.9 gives 28.3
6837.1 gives 28.8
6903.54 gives 28.1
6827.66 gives 29.5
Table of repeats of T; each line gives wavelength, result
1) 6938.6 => 28.8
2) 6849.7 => 29.2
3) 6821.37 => 29.1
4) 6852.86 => 28.9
